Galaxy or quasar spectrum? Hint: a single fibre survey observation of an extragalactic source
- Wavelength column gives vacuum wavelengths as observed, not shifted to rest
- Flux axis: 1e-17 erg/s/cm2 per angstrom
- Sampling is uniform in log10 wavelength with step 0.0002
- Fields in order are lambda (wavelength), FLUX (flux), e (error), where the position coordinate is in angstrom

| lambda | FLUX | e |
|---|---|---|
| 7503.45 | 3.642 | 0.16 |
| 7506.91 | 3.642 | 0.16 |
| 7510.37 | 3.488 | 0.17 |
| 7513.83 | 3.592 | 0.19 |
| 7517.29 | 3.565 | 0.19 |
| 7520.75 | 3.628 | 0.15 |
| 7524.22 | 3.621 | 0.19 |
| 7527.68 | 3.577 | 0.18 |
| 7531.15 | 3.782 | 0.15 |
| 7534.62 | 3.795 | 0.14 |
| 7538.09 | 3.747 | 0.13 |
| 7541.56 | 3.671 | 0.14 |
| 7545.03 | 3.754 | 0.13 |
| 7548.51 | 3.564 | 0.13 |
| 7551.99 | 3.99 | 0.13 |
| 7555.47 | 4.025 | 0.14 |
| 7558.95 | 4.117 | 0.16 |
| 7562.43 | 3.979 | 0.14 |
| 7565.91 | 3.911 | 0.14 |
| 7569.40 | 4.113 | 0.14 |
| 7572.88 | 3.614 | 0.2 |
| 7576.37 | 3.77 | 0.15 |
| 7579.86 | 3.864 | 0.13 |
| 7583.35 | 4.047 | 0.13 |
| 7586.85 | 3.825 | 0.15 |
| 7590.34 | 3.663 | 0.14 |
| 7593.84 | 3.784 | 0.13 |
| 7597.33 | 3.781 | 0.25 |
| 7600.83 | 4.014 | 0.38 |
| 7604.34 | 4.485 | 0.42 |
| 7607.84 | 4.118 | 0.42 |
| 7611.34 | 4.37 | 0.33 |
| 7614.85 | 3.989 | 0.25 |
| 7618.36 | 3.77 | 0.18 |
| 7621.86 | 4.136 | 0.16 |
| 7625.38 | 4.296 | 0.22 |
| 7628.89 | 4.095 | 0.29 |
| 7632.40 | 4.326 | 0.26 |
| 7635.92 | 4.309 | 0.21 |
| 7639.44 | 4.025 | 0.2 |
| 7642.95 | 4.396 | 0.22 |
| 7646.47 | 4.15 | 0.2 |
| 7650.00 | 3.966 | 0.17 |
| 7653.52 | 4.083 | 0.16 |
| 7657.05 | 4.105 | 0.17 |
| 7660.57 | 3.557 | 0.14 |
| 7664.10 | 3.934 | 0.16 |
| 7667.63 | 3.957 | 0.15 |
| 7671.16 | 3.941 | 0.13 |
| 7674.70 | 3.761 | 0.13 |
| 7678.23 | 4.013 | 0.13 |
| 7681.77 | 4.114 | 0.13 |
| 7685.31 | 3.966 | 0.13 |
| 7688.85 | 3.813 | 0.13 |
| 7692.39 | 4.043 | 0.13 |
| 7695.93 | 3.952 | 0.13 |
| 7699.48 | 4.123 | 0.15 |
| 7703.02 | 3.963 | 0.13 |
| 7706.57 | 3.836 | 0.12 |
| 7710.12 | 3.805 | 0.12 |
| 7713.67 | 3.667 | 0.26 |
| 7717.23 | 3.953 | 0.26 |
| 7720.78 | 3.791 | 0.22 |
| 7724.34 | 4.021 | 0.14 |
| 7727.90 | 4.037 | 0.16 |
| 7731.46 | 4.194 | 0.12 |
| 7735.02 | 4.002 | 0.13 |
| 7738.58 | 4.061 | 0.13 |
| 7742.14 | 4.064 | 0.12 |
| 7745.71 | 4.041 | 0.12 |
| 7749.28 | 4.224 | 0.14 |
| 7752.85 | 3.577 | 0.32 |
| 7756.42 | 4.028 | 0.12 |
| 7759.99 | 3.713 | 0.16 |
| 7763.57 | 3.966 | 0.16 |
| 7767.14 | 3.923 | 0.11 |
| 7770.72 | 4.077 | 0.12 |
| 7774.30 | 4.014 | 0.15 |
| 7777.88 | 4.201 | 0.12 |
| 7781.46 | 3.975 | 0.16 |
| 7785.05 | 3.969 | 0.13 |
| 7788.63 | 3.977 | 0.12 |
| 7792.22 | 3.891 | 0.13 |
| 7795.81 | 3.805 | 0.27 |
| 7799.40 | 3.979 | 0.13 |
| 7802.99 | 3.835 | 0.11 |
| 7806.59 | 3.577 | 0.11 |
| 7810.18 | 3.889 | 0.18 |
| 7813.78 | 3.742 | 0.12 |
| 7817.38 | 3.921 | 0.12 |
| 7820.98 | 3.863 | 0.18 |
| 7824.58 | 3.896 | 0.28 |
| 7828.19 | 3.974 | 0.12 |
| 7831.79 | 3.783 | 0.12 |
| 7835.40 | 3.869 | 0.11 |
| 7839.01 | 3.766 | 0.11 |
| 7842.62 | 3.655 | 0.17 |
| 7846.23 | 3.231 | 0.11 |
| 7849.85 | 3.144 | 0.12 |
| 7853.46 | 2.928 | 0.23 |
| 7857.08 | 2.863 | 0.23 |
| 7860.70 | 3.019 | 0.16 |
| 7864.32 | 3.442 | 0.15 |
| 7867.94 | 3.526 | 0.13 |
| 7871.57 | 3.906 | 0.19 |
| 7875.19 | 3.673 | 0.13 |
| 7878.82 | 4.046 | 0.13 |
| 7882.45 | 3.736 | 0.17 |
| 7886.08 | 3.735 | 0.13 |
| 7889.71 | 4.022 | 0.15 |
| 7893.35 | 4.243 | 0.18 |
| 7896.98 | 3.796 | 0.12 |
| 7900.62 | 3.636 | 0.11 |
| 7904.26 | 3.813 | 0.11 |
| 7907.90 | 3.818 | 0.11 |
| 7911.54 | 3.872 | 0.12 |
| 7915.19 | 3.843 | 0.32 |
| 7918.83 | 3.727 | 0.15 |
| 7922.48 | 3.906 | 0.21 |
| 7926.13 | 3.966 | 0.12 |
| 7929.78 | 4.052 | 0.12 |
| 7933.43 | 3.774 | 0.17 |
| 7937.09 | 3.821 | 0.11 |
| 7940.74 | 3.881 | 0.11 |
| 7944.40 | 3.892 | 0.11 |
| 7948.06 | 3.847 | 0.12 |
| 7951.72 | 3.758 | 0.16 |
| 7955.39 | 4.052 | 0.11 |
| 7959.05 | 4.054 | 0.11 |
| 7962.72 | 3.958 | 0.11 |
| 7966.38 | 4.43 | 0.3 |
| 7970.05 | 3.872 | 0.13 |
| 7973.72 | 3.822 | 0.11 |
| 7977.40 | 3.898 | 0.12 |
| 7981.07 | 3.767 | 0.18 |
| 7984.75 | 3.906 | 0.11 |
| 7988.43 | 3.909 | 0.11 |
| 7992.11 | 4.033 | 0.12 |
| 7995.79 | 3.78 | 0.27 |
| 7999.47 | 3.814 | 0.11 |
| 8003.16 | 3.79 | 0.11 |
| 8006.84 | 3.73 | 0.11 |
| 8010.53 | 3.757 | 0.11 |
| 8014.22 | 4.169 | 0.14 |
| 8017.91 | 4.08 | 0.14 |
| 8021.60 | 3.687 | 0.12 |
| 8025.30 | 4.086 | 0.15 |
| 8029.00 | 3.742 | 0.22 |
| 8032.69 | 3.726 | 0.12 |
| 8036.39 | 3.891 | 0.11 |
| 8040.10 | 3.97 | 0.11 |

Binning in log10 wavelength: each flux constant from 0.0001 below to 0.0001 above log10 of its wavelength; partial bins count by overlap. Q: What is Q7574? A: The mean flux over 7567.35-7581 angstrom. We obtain 3.84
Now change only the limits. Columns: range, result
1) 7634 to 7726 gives 3.97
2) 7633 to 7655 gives 4.16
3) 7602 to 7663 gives 4.12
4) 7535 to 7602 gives 3.85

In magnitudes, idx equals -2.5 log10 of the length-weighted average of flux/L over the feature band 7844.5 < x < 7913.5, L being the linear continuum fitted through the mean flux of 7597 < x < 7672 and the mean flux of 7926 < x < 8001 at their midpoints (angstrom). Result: 0.10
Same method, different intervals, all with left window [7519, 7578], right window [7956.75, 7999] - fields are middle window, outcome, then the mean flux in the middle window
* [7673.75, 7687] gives -0.036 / 3.98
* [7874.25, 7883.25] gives 0.020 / 3.84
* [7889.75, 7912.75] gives 0.013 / 3.88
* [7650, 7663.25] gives -0.024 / 3.92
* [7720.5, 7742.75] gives -0.048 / 4.04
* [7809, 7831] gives 0.005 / 3.88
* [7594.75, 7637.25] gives -0.084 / 4.13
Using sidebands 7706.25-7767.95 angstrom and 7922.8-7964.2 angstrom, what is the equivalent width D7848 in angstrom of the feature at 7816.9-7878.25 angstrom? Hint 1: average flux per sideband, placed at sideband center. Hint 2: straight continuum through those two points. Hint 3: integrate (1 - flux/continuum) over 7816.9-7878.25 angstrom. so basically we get 5.8 angstrom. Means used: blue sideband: 3.94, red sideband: 3.91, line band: 3.56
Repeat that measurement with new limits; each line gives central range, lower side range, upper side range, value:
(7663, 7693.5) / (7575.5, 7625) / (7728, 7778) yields 0.35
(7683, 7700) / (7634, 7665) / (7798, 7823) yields 0.12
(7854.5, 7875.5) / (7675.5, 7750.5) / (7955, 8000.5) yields 3.14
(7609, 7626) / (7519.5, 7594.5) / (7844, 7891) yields -1.60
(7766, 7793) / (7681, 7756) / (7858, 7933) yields -0.76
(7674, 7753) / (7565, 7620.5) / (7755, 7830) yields -0.82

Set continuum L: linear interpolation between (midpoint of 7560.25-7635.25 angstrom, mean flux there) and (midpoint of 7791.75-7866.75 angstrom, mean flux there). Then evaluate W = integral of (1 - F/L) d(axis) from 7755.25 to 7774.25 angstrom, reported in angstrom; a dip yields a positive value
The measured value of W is -1.1 angstrom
